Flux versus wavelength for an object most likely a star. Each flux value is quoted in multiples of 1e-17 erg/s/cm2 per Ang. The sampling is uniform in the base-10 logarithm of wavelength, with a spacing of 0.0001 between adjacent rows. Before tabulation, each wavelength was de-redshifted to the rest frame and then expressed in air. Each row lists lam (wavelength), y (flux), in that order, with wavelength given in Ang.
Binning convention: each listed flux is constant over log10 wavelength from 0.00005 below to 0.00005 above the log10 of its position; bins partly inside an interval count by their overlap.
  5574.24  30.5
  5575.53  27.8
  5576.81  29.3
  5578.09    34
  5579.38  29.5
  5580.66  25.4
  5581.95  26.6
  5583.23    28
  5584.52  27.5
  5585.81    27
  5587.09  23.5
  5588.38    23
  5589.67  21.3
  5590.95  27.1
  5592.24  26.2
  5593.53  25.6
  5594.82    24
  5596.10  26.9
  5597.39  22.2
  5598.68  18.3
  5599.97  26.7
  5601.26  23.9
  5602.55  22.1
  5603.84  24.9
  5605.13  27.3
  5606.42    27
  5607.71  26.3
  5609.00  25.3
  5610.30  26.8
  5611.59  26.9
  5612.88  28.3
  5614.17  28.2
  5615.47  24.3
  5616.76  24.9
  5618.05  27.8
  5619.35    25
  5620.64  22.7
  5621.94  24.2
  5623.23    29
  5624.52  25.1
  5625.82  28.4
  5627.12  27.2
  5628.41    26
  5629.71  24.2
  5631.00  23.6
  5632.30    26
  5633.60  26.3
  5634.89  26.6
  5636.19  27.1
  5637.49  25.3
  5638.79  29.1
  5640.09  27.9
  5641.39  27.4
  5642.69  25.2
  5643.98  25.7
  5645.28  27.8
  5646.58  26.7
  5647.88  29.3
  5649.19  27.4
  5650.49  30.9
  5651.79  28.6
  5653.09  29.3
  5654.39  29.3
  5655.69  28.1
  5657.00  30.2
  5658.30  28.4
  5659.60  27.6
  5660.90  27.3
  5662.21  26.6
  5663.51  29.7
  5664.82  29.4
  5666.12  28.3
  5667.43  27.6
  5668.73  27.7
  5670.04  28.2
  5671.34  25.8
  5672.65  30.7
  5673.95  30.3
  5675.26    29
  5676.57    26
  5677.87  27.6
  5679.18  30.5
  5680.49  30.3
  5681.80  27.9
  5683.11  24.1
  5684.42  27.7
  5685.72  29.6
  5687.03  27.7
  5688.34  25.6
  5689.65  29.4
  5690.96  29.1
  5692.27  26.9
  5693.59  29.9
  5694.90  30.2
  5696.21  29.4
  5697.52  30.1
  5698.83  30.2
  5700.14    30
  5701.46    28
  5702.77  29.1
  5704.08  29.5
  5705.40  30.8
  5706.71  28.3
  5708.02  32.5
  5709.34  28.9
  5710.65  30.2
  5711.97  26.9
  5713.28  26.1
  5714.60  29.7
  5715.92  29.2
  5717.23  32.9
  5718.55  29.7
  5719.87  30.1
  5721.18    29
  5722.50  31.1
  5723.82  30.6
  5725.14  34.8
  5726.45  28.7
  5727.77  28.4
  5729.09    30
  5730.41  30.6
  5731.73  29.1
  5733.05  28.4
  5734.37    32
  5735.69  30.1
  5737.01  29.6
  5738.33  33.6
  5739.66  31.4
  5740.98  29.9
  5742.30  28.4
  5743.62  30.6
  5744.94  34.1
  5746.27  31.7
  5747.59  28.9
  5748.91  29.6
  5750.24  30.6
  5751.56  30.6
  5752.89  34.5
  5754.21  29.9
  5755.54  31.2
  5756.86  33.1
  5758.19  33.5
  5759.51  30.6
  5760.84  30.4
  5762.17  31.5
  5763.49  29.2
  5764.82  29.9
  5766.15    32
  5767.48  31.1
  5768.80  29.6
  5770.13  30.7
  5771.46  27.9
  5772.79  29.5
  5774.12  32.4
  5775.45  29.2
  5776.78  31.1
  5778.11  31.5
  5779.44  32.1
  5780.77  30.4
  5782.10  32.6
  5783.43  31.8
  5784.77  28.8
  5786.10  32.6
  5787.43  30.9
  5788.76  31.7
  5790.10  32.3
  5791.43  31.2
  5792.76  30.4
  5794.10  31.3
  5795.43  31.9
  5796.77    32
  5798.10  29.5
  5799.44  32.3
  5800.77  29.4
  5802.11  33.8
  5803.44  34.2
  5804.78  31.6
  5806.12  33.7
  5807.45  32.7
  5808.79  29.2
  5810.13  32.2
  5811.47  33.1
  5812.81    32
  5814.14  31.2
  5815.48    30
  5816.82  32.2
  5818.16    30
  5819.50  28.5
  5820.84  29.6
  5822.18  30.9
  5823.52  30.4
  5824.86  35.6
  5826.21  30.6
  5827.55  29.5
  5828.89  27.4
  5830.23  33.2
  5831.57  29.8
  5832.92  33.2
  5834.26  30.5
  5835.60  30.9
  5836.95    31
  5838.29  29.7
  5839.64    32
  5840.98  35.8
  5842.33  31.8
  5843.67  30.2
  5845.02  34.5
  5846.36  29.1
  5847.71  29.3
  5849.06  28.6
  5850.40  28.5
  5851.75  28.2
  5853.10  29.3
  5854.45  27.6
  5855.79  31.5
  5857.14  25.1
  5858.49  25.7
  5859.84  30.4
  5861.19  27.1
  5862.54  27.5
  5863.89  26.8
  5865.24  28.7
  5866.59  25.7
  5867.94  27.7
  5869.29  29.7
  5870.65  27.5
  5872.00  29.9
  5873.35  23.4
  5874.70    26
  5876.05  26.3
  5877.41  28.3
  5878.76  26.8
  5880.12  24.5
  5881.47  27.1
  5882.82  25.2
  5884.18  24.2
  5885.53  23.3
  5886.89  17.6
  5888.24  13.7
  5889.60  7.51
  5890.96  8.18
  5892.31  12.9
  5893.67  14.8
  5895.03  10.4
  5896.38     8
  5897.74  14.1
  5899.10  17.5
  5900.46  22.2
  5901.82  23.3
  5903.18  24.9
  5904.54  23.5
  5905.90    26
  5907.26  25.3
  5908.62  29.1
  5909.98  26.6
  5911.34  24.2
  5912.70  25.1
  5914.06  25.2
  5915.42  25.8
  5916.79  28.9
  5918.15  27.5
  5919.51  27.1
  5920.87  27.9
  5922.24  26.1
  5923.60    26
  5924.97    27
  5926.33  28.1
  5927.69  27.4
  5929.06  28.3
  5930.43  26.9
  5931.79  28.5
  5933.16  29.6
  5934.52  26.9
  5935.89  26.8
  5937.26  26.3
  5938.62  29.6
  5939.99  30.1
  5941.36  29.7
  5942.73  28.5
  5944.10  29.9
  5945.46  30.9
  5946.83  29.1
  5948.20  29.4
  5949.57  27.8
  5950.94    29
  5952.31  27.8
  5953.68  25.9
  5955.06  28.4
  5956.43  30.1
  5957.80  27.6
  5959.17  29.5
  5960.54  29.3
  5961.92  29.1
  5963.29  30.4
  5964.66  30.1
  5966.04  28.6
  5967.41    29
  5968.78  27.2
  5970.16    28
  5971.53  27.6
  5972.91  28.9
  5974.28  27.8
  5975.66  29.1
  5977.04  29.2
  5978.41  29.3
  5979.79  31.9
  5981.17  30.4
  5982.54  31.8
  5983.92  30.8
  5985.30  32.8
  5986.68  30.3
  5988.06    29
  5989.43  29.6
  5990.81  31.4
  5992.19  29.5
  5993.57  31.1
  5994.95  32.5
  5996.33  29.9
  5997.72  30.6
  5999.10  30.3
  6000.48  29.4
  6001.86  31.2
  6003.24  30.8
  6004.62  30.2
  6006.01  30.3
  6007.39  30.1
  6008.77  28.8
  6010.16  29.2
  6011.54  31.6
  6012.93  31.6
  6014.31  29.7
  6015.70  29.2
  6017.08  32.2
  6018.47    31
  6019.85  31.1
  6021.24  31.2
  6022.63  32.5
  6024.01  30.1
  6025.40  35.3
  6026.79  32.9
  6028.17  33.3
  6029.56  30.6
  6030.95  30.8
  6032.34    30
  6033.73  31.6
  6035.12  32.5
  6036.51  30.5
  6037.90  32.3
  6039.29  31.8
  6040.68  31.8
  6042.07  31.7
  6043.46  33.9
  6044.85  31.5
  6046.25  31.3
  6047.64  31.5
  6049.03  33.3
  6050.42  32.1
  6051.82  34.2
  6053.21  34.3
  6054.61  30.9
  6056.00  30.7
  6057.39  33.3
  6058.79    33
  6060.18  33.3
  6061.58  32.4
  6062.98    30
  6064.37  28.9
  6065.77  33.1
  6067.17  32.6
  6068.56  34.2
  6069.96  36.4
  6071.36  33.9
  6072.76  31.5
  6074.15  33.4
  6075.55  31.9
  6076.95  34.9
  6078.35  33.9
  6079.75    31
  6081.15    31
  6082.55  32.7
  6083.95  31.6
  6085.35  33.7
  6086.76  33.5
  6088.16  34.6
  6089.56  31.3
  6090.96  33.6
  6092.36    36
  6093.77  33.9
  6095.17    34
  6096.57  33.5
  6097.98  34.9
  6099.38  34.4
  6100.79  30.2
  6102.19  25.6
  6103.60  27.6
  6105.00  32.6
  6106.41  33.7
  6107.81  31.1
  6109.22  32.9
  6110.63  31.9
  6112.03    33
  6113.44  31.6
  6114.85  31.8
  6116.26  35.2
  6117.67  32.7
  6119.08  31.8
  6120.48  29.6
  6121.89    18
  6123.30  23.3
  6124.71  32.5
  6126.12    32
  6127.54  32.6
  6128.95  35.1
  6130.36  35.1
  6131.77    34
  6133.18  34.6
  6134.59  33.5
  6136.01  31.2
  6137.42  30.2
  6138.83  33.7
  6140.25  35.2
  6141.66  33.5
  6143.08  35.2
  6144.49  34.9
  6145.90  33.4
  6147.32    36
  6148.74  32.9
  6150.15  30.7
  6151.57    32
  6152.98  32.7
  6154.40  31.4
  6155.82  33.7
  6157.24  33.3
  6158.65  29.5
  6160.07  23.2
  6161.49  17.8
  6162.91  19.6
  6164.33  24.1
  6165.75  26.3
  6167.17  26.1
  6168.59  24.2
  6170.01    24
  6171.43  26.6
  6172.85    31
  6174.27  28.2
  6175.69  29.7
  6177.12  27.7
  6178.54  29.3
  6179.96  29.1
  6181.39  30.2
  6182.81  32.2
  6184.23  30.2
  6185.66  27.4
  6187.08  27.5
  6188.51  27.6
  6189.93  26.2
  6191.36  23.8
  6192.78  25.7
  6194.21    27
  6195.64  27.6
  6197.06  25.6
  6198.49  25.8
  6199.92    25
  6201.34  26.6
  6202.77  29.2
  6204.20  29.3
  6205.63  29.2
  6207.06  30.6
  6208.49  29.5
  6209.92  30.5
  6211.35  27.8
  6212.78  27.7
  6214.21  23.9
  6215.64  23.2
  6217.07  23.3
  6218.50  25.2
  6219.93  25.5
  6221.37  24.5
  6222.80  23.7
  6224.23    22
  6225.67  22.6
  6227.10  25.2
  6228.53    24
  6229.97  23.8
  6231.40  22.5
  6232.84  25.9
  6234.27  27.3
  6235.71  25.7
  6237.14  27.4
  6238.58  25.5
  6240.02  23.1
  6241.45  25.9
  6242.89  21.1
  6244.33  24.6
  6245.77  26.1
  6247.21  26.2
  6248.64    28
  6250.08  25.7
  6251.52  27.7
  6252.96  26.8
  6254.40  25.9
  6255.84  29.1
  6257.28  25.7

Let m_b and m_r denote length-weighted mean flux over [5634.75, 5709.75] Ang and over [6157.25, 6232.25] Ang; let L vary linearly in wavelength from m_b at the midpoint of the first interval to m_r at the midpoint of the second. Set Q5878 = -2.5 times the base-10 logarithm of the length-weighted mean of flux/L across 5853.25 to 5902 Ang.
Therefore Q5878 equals 0.21 mag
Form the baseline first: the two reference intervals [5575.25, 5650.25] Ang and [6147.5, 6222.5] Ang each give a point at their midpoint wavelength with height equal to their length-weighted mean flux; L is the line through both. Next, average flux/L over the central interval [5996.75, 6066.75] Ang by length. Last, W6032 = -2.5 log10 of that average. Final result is -0.16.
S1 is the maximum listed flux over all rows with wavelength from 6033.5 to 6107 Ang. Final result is 36.4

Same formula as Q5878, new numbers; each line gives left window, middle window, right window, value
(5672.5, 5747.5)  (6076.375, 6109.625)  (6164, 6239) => -0.19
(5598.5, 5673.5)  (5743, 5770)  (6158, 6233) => -0.16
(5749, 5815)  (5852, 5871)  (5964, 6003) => 0.11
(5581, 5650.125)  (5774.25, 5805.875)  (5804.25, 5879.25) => -0.09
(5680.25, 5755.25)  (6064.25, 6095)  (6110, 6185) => -0.10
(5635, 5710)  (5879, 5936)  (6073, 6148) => 0.31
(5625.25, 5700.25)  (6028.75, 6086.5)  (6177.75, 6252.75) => -0.20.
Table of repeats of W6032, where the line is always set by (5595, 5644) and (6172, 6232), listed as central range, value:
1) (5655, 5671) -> -0.095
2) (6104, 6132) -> -0.178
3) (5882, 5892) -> 0.466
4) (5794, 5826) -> -0.205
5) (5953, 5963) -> -0.088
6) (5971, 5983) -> -0.121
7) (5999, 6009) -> -0.143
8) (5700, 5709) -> -0.147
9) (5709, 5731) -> -0.151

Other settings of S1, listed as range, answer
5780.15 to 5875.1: 35.8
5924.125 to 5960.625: 30.9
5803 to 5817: 34.2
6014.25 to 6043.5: 35.3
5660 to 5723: 32.9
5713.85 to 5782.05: 34.8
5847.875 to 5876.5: 31.5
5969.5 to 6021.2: 32.8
